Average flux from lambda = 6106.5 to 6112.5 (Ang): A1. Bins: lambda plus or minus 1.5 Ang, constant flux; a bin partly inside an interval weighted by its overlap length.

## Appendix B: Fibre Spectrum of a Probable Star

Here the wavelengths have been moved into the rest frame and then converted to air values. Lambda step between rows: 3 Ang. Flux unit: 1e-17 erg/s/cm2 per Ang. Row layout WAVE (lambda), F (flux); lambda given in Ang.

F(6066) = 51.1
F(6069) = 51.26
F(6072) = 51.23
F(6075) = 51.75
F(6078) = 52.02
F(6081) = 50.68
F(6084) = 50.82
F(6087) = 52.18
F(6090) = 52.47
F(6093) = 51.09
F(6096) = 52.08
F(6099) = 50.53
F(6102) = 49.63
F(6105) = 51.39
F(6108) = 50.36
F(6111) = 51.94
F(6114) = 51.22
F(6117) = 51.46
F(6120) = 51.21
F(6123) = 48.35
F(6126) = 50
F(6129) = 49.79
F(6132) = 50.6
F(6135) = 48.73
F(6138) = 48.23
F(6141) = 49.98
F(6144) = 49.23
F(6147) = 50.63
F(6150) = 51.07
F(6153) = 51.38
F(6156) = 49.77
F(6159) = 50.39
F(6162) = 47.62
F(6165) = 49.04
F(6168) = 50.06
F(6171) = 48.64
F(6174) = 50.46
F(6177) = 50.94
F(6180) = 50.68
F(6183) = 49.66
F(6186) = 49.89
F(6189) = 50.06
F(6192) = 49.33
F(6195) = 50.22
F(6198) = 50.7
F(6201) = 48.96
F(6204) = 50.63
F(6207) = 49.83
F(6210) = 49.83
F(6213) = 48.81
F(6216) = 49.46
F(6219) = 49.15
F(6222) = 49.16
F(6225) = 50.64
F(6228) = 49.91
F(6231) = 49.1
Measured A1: 51.1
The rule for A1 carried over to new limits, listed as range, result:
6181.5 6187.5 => 49.8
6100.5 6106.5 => 50.5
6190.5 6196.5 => 49.8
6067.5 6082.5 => 51.4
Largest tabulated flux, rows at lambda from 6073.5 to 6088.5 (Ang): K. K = 52.18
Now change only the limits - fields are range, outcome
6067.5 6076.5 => 51.75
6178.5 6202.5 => 50.7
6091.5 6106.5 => 52.08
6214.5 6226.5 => 50.64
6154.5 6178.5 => 50.94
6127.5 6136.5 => 50.6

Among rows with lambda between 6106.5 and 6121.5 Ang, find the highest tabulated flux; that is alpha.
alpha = 51.94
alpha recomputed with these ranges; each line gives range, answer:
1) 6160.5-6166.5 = 49.04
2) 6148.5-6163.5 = 51.38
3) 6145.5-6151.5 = 51.07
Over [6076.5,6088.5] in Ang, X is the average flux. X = 51.4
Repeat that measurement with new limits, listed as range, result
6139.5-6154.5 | 50.5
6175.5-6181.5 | 50.8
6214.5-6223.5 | 49.3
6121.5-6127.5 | 49.2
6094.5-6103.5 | 50.7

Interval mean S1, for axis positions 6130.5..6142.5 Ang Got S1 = 49.4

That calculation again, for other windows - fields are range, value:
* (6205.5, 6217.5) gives 49.5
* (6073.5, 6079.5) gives 51.9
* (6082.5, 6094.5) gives 51.6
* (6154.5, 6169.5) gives 49.4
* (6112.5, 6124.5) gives 50.6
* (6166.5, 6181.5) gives 50.2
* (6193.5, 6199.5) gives 50.5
